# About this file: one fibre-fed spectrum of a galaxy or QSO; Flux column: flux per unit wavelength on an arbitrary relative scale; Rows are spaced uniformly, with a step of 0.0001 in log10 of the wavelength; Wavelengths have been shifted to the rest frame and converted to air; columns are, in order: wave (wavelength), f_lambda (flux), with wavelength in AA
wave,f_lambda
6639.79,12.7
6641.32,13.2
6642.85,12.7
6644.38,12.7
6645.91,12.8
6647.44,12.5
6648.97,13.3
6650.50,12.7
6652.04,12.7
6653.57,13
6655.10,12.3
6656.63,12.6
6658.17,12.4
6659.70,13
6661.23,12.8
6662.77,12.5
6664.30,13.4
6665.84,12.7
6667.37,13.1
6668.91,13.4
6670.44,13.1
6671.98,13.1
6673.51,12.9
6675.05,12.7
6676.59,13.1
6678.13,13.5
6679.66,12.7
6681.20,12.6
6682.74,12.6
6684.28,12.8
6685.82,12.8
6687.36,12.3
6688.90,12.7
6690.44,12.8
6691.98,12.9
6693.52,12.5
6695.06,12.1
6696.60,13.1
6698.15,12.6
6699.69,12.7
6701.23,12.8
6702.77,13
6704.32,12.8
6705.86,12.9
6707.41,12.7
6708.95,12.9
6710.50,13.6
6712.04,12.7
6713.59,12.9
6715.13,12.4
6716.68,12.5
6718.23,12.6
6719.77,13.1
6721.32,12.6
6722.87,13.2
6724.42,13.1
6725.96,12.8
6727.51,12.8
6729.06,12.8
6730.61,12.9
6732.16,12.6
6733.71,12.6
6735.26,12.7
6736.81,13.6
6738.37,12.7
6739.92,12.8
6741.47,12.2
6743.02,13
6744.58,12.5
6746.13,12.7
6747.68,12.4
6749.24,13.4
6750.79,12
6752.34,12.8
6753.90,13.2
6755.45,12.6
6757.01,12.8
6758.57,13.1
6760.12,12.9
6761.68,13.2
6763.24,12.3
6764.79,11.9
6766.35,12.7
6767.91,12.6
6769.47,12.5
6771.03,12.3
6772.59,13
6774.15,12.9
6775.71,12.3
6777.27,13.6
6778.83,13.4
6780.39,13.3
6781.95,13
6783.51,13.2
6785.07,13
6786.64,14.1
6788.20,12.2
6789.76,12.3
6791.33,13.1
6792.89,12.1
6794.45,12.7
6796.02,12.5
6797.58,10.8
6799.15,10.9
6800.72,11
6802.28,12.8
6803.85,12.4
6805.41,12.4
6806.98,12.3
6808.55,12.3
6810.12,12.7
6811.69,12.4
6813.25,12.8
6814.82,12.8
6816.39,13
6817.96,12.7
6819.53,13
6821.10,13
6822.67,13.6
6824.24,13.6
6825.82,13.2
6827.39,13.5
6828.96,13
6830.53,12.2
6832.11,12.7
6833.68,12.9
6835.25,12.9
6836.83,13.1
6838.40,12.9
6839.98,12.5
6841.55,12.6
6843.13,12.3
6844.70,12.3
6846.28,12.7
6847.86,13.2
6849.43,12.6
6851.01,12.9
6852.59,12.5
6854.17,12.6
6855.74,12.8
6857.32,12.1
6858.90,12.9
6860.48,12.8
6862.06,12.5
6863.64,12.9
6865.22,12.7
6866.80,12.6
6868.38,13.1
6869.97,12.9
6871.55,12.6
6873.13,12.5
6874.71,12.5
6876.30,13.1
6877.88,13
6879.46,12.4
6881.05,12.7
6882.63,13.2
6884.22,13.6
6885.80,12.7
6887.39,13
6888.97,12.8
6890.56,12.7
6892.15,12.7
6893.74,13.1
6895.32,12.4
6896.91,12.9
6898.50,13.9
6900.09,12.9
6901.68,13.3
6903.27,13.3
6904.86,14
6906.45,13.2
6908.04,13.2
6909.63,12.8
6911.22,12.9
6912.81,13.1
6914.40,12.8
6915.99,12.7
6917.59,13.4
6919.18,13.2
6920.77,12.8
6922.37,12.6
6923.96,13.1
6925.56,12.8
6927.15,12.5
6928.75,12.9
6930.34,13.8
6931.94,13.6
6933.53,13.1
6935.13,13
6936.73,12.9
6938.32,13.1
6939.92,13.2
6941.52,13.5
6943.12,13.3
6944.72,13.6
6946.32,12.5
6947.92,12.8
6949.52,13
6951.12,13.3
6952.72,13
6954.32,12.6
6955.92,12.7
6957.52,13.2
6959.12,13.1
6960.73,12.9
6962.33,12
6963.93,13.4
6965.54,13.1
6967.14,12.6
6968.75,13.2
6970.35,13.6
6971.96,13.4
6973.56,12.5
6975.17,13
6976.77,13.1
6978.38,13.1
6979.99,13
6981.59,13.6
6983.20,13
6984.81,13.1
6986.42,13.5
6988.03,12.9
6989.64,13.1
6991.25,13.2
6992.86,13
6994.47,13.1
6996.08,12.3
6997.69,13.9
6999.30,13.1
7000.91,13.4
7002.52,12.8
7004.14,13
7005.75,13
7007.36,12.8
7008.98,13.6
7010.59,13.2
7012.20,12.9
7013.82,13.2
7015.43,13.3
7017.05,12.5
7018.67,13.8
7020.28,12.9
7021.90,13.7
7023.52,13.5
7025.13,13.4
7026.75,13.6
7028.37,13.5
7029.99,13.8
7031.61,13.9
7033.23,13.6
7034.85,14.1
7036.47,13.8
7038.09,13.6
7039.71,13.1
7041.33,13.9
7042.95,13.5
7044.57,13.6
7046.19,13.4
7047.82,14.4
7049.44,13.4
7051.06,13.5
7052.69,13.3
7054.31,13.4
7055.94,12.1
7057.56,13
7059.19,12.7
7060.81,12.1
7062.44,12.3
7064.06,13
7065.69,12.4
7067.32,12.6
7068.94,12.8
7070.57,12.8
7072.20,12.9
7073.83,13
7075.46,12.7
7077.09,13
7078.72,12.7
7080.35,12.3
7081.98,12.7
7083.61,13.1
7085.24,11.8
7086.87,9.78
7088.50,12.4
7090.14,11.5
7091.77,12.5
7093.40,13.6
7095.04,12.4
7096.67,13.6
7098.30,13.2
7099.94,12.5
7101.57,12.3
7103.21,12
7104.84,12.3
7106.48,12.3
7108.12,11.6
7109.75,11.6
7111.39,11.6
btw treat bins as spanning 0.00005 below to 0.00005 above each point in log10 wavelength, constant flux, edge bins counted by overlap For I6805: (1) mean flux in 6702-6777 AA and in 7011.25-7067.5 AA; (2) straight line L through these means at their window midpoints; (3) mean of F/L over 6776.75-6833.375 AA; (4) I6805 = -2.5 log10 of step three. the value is 0.015 mag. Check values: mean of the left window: 12.8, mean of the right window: 13.3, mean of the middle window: 12.7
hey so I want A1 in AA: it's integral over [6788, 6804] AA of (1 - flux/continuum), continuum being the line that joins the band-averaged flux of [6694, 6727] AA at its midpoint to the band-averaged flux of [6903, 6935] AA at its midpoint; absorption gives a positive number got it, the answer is 1.08 AA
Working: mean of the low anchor 12.8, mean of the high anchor 13.1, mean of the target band 12.1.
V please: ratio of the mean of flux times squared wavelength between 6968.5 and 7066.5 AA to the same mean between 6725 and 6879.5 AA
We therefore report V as 1.11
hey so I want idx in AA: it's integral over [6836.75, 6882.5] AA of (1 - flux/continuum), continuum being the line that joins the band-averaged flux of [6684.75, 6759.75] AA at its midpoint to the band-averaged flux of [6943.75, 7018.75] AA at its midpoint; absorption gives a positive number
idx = 0.8 AA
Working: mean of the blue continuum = 12.8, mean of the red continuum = 13.1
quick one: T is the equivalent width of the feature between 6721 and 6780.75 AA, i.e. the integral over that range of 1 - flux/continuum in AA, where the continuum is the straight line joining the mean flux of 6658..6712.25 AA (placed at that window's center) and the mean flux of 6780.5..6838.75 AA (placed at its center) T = -0.1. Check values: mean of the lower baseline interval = 12.8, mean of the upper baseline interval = 12.7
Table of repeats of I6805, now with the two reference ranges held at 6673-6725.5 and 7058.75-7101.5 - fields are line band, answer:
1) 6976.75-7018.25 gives -0.04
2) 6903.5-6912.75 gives -0.05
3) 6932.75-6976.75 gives -0.03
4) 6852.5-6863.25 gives 0.01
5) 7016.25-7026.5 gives -0.06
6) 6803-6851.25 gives -0.01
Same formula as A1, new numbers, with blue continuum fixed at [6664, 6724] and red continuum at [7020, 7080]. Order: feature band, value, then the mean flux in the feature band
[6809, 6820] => 0.2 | 12.8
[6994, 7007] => 0.1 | 13.1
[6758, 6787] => 0.1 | 12.9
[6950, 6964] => 0.2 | 12.9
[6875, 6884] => 0.1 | 12.9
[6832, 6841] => 0.1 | 12.8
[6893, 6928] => 0.1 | 13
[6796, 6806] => 0.9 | 11.8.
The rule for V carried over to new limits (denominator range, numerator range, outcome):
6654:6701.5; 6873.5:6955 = 1.09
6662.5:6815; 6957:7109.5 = 1.11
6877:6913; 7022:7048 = 1.09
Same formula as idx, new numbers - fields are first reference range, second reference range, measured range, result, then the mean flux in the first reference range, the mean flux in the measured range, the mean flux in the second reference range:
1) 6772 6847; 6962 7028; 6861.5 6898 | 0.2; 12.7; 12.8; 13.1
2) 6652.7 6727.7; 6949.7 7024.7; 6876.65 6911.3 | -0.1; 12.8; 13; 13.1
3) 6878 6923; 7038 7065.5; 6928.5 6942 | -0.2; 13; 13.2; 13.2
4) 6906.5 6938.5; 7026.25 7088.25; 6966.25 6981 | 0.0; 13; 13.1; 13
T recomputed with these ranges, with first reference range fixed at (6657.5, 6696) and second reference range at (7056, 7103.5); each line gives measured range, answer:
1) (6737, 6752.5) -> 0.1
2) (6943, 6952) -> -0.3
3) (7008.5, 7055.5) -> -3.4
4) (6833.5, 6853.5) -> 0.0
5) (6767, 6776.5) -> 0.1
